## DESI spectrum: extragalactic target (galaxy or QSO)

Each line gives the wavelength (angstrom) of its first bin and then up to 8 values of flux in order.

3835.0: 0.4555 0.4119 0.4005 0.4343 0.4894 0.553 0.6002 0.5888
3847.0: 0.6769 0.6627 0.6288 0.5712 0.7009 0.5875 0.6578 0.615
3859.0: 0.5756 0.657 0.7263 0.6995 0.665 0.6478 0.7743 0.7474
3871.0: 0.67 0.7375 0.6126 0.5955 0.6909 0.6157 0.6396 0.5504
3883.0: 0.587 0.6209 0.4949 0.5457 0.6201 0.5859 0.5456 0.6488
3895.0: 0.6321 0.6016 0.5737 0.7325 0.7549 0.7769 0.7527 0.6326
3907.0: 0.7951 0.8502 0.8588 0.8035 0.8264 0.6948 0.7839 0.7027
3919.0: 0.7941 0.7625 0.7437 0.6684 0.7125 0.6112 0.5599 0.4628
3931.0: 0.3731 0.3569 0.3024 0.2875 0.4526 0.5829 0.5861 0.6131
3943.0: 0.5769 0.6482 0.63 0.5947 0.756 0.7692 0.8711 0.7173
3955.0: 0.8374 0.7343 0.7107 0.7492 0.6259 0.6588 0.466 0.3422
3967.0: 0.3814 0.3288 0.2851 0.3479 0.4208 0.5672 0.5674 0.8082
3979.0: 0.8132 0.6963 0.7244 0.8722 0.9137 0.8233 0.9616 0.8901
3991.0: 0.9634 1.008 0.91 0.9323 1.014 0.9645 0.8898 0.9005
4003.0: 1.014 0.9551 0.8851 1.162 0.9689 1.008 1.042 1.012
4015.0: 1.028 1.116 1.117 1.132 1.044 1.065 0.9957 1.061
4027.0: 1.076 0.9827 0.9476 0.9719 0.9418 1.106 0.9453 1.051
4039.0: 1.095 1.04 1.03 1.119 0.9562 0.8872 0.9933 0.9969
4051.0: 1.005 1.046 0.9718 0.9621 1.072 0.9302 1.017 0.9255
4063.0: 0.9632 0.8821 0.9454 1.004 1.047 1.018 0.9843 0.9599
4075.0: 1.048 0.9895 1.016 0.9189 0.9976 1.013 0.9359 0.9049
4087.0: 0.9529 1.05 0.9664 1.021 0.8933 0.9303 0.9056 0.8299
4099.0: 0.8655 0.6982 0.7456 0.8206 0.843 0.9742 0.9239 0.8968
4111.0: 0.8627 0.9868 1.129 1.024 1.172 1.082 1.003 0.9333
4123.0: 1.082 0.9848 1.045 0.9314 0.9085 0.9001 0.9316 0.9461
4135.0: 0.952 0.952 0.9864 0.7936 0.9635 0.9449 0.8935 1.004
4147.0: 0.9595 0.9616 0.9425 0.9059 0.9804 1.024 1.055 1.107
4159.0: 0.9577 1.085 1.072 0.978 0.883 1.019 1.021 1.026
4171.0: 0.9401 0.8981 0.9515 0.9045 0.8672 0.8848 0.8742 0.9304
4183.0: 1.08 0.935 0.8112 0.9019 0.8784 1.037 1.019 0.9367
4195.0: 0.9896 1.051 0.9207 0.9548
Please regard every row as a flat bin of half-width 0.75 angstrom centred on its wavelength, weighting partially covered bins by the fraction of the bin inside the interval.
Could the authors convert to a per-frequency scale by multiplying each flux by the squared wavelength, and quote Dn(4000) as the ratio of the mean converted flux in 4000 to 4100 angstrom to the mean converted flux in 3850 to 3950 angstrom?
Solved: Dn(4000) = 1.67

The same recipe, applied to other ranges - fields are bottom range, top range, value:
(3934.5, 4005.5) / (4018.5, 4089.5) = 1.48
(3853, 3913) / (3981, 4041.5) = 1.58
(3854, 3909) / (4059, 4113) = 1.59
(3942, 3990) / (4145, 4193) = 1.62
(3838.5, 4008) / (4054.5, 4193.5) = 1.57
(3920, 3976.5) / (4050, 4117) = 1.79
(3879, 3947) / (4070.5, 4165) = 1.69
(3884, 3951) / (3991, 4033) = 1.66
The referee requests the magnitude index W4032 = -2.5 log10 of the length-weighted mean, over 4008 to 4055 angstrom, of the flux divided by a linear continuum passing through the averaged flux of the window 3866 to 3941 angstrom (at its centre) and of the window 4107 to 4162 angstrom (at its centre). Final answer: -0.23 mag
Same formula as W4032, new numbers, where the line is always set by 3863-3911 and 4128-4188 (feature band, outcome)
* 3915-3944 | 0.22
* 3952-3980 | 0.27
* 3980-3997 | -0.15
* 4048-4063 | -0.17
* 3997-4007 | -0.20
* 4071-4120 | -0.07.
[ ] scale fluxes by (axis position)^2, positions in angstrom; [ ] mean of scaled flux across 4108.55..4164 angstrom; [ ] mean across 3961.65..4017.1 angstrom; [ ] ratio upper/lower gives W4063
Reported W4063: 1.32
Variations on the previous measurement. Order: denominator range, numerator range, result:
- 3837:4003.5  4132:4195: 1.62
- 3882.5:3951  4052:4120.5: 1.64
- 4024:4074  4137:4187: 1.01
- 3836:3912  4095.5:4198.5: 1.71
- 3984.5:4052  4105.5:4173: 1.04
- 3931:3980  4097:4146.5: 1.78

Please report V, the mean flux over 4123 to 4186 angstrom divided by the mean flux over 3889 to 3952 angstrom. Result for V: 1.49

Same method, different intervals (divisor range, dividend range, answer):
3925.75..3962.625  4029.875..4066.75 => 1.65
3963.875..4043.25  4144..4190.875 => 1.09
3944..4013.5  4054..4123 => 1.25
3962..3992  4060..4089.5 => 1.52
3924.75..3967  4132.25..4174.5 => 1.65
